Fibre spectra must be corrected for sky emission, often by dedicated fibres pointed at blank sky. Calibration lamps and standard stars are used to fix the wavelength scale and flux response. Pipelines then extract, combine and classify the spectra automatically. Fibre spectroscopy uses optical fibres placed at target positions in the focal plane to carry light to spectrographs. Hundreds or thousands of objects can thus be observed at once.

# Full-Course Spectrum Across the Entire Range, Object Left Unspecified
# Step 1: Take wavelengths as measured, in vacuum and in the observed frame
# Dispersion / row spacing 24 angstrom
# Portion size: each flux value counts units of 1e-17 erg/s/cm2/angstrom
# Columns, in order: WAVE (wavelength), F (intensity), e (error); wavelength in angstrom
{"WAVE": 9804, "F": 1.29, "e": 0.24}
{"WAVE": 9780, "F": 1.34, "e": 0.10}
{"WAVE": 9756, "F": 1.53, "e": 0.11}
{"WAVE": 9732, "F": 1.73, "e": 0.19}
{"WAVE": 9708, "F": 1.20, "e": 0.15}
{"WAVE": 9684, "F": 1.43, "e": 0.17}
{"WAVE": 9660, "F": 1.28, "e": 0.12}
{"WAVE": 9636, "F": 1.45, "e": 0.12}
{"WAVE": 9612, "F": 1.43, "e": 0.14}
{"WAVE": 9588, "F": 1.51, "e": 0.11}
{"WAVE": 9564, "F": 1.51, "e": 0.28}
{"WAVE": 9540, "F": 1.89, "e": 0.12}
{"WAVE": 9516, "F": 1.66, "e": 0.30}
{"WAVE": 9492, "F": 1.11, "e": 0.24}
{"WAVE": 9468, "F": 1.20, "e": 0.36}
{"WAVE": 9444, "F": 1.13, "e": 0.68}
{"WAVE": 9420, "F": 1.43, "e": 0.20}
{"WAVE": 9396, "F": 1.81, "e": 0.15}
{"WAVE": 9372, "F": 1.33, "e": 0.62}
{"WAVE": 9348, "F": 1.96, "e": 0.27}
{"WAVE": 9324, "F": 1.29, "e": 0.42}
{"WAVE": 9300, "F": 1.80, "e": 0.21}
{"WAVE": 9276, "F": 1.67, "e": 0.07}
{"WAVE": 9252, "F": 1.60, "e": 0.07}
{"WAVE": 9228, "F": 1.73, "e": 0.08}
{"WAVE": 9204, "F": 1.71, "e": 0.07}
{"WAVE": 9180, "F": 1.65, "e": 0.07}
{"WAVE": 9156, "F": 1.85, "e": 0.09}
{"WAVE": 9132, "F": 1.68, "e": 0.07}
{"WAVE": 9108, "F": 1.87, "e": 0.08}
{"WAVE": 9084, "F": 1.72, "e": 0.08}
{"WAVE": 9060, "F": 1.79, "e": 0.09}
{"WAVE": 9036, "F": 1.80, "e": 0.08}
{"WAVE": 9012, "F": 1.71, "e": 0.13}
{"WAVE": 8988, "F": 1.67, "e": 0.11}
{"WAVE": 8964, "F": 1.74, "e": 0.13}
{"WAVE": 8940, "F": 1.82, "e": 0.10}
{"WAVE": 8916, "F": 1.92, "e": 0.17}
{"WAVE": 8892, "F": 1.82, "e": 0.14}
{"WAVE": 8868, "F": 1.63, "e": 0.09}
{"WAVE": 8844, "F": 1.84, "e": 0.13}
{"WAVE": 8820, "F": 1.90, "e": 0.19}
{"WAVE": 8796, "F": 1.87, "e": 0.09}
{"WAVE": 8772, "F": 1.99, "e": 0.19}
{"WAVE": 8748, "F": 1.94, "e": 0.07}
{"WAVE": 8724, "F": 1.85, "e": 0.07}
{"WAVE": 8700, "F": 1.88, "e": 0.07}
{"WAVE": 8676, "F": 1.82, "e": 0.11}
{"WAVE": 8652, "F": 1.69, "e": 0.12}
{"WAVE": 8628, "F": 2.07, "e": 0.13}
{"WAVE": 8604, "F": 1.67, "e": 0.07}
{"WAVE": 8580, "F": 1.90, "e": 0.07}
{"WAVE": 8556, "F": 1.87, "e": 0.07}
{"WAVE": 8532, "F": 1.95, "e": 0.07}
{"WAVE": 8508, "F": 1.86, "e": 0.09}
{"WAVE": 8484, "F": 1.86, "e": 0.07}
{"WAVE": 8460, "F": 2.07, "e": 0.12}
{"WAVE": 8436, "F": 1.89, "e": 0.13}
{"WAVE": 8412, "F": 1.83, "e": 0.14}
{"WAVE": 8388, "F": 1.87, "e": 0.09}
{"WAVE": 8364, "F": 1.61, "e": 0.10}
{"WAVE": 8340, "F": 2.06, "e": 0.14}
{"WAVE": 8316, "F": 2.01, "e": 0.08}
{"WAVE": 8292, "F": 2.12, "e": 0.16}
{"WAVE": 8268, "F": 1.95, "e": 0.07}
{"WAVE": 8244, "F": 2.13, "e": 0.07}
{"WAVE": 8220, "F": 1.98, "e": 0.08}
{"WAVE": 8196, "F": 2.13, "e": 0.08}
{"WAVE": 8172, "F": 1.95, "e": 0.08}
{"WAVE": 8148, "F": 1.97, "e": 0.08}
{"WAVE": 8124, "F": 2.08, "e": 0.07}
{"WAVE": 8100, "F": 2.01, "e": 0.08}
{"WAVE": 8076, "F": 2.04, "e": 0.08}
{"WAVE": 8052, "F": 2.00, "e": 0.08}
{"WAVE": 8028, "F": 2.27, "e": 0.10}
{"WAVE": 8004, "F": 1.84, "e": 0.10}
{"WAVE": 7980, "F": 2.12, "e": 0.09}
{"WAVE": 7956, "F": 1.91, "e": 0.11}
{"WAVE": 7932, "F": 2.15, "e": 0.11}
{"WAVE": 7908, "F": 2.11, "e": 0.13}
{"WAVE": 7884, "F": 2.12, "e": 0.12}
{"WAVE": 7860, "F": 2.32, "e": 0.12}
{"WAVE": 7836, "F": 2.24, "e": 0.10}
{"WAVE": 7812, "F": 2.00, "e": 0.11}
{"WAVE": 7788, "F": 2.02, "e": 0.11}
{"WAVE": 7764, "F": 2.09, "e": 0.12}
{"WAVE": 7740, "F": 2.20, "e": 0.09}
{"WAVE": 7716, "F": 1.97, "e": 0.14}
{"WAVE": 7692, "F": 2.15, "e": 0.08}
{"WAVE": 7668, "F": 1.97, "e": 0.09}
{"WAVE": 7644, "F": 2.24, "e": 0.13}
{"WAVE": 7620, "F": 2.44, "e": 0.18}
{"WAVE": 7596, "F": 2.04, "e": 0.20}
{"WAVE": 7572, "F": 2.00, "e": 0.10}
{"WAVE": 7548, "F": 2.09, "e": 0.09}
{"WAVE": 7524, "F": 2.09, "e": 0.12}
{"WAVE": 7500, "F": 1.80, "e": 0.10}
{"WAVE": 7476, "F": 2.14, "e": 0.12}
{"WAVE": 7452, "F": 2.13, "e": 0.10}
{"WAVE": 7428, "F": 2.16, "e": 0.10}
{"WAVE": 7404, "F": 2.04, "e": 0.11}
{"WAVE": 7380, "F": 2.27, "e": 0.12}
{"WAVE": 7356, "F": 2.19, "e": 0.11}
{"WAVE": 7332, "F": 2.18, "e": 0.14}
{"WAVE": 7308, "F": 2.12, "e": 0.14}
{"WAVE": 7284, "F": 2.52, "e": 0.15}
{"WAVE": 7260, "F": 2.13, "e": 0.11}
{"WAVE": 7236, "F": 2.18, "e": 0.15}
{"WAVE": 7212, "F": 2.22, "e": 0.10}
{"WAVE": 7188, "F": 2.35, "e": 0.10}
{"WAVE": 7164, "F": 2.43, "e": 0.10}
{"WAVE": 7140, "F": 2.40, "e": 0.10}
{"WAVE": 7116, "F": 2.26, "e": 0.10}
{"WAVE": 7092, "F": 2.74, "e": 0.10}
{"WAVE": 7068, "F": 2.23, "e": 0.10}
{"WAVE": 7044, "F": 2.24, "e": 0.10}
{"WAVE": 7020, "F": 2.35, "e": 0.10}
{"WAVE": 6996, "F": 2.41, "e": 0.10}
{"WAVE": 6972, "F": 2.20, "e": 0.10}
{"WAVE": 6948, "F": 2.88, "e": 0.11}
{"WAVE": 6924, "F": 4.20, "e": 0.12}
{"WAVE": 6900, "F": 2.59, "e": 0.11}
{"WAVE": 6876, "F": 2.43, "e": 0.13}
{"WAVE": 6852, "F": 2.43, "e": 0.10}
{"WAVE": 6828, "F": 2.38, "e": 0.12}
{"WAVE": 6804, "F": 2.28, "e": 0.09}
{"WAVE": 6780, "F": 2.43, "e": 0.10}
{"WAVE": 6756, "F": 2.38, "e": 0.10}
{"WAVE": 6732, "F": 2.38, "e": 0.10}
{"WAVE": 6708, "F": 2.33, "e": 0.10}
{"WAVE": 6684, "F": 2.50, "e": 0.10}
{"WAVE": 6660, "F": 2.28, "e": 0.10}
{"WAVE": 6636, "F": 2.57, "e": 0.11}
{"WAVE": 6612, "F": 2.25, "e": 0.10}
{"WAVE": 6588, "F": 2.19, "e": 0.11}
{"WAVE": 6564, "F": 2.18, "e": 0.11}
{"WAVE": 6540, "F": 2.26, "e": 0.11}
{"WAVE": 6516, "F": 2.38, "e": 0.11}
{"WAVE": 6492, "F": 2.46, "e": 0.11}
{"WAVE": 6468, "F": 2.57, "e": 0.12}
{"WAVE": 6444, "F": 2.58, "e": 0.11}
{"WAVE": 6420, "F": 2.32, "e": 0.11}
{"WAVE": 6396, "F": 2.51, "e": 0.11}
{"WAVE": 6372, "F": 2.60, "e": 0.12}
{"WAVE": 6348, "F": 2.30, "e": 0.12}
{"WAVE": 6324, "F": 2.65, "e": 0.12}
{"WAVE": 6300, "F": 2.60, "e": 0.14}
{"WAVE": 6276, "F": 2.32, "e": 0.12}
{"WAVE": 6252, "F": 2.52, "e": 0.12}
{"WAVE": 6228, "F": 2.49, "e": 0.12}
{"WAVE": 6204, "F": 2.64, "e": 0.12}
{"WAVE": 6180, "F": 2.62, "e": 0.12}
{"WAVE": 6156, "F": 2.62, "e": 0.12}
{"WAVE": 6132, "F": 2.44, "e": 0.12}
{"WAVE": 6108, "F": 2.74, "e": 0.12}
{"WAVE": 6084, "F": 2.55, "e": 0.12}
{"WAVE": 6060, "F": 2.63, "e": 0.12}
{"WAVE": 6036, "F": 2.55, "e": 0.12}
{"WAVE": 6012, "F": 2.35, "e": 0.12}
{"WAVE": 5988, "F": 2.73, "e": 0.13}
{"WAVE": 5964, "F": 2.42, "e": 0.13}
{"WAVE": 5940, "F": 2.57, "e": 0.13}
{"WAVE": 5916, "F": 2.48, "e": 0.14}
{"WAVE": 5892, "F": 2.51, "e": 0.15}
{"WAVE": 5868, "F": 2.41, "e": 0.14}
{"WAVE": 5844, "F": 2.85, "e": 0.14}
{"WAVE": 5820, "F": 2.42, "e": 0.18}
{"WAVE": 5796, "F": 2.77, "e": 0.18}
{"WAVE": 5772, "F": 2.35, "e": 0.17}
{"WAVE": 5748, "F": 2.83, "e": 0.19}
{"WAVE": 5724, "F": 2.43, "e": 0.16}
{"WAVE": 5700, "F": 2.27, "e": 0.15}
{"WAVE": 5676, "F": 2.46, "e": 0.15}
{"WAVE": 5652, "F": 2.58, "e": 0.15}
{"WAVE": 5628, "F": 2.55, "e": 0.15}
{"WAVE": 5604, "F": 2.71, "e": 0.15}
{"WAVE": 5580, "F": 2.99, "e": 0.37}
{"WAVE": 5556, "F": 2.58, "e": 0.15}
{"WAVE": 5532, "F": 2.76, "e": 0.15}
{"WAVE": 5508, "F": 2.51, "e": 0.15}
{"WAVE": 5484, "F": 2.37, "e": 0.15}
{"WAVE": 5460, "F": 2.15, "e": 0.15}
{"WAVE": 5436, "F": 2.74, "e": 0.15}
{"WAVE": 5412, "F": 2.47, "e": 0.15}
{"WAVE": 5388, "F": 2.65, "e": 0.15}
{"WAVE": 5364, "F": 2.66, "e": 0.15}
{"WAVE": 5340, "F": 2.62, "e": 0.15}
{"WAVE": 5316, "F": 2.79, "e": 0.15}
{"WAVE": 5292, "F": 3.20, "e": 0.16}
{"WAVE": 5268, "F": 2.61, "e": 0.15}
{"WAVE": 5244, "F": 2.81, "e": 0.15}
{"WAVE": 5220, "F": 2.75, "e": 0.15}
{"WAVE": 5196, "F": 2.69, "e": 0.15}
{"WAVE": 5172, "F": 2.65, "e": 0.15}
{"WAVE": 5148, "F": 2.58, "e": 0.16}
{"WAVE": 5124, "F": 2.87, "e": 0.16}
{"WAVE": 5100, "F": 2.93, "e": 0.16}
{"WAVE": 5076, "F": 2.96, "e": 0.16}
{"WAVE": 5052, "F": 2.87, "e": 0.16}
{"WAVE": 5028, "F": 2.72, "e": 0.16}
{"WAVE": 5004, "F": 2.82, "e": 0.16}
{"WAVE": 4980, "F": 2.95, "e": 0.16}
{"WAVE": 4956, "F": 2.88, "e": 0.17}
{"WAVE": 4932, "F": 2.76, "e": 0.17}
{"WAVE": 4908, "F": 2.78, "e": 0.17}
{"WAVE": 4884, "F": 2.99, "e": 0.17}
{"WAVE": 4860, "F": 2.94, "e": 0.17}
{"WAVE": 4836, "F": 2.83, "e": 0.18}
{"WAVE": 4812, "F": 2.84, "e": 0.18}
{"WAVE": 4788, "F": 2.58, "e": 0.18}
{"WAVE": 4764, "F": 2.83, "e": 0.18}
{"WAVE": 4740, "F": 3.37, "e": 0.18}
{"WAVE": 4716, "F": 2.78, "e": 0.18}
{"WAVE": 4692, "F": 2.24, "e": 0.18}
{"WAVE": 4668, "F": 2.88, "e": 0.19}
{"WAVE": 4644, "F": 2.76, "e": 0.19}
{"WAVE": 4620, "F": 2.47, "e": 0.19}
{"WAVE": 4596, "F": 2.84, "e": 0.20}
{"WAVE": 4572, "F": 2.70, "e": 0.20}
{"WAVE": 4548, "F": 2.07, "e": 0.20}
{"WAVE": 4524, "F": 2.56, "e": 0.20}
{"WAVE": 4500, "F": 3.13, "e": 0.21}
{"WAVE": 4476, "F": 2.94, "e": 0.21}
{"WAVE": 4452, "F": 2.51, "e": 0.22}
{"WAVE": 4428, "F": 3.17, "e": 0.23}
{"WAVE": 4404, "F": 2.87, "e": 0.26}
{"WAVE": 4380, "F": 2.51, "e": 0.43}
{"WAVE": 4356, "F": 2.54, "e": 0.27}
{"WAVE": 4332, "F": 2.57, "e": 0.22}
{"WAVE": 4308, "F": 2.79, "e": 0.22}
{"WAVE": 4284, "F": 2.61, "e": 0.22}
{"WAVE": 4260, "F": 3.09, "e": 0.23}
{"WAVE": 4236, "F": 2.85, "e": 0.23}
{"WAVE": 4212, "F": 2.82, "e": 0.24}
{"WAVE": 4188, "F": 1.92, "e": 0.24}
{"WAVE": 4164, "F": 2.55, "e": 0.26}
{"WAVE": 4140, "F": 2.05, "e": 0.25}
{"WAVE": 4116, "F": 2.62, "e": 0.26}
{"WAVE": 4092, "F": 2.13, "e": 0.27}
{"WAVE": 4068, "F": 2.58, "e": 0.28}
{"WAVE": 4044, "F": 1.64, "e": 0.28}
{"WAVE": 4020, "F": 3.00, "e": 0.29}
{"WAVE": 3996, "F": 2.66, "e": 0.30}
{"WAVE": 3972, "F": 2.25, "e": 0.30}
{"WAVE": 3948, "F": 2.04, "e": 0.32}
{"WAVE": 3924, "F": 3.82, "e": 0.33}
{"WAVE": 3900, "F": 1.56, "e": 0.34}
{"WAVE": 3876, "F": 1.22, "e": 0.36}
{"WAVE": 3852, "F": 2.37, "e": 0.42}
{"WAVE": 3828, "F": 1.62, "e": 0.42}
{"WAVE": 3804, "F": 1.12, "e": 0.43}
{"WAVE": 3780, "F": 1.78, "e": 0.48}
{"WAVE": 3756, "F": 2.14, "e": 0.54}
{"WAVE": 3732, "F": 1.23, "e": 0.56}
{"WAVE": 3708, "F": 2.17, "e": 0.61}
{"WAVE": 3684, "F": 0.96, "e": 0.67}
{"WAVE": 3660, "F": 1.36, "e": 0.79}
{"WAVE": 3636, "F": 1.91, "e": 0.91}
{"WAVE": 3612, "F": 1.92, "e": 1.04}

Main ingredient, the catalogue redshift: 0.055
